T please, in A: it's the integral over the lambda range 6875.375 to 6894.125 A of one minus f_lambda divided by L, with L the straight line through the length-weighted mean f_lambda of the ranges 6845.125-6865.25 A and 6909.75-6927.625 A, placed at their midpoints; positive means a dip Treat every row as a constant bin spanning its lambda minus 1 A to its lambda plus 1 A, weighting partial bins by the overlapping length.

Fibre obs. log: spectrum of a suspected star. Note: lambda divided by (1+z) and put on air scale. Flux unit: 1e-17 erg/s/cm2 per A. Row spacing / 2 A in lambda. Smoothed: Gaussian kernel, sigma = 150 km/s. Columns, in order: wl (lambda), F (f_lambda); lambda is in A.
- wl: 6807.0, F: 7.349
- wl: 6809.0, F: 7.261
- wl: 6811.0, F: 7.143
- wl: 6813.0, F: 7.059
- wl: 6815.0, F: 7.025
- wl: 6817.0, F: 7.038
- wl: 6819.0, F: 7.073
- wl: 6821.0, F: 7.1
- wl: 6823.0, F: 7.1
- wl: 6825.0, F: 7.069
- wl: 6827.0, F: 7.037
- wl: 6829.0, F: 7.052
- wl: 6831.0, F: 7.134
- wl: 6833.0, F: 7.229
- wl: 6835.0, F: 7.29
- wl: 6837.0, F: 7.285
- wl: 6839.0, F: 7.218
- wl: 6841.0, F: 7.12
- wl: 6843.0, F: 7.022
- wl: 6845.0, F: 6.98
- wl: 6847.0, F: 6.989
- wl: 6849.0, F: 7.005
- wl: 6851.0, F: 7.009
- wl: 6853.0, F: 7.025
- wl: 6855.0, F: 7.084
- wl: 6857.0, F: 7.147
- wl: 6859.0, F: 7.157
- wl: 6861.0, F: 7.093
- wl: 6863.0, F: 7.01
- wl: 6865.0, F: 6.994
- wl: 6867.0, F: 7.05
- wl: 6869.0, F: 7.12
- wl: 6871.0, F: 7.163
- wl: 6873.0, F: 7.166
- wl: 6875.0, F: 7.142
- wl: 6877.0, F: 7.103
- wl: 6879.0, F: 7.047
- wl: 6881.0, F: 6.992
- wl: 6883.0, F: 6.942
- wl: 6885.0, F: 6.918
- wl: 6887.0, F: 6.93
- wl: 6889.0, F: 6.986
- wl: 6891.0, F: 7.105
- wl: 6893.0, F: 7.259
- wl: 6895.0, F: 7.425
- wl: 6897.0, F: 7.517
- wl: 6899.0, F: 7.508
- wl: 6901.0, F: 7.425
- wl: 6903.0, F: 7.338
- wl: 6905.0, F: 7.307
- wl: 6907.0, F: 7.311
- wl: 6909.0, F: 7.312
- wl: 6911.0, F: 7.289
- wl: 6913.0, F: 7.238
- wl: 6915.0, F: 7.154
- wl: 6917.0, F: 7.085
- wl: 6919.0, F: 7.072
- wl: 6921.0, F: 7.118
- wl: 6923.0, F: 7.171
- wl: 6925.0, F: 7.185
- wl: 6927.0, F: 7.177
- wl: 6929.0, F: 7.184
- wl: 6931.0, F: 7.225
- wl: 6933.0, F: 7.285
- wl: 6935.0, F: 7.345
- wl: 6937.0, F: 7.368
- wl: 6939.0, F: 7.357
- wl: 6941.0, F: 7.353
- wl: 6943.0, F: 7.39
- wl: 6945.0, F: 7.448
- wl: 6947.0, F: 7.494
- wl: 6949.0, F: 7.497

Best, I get 0.2 A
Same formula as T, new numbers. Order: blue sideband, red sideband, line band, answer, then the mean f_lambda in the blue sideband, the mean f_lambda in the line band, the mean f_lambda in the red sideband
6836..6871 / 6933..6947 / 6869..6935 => 0.5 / 7.08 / 7.19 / 7.38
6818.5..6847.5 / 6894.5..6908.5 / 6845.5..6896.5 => 1.4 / 7.12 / 7.08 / 7.4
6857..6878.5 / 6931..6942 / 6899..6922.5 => 0.0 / 7.1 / 7.25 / 7.33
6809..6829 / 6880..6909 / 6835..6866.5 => 0.2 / 7.08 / 7.08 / 7.22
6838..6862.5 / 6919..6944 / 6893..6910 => -0.5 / 7.07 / 7.38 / 7.26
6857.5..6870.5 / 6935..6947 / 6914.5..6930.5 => 0.4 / 7.08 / 7.15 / 7.39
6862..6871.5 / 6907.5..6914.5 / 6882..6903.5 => -0.1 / 7.06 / 7.21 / 7.27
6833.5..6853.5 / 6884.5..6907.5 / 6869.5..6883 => 0.2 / 7.1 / 7.09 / 7.26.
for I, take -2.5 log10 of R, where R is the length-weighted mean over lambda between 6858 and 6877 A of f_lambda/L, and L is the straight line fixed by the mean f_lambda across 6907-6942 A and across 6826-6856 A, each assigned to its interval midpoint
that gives 0.01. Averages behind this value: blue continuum 7.1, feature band 7.1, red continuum 7.23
